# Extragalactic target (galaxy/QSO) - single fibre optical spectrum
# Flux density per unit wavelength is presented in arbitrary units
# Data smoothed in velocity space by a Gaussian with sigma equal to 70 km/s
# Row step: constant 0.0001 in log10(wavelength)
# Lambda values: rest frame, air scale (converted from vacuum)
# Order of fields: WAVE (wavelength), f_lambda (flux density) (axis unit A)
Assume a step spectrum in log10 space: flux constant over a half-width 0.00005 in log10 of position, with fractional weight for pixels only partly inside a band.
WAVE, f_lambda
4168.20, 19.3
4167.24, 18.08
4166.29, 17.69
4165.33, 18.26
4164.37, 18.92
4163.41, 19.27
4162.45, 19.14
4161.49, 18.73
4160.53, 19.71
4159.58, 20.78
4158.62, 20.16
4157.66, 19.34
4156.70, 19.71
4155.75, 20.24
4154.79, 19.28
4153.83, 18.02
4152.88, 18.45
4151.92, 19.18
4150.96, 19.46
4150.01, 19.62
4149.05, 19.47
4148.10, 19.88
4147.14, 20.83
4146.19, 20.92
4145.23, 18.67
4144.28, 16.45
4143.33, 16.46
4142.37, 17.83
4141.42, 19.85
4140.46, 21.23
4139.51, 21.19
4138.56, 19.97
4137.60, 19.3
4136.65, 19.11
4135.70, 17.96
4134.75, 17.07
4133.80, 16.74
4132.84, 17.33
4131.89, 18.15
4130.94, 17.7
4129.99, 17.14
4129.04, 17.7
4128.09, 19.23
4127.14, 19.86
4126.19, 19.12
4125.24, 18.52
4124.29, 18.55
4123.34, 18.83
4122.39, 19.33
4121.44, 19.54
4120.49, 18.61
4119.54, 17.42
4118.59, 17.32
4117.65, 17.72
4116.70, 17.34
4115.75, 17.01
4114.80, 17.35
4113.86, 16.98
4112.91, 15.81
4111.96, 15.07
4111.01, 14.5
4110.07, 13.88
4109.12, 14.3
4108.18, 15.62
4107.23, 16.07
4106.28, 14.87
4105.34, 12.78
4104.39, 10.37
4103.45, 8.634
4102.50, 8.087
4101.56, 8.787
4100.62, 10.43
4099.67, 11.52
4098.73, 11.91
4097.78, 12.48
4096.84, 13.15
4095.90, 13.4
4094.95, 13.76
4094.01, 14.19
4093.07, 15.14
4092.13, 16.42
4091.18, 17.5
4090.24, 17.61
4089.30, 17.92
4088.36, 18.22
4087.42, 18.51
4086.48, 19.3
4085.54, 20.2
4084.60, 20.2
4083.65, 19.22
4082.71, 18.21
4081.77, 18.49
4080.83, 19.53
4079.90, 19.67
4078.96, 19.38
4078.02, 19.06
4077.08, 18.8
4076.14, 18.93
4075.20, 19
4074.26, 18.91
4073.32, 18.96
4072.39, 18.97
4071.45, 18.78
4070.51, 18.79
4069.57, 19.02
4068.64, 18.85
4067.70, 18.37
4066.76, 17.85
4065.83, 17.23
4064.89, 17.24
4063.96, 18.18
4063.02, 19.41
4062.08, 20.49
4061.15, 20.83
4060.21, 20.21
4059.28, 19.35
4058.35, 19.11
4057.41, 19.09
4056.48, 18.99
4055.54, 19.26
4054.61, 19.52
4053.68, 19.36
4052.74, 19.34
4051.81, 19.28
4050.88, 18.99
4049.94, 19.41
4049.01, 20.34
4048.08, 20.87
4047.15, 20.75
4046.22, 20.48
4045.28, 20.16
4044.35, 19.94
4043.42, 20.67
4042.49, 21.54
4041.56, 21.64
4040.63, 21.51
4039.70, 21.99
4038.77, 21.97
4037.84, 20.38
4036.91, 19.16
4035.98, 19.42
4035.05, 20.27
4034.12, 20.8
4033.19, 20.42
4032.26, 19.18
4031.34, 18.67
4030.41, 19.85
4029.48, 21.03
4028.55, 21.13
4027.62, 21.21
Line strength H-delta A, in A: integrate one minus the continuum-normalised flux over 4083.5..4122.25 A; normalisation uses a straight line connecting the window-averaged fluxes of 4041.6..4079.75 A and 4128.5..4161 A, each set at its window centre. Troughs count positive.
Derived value 7.7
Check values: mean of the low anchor 19.4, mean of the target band 15.3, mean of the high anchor 19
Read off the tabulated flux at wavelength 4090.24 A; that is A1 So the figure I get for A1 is 17.61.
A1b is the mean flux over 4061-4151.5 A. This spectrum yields 17.3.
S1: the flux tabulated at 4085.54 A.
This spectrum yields 20.2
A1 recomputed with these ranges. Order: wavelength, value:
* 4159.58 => 20.78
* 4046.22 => 20.48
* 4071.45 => 18.78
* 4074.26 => 18.91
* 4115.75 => 17.01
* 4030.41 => 19.85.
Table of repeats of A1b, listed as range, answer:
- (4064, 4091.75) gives 18.7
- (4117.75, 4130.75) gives 18.5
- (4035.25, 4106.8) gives 17.9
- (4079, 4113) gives 15.2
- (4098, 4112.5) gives 12.5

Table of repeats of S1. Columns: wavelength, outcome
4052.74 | 19.34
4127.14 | 19.86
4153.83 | 18.02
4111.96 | 15.07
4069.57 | 19.02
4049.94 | 19.41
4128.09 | 19.23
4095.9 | 13.4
